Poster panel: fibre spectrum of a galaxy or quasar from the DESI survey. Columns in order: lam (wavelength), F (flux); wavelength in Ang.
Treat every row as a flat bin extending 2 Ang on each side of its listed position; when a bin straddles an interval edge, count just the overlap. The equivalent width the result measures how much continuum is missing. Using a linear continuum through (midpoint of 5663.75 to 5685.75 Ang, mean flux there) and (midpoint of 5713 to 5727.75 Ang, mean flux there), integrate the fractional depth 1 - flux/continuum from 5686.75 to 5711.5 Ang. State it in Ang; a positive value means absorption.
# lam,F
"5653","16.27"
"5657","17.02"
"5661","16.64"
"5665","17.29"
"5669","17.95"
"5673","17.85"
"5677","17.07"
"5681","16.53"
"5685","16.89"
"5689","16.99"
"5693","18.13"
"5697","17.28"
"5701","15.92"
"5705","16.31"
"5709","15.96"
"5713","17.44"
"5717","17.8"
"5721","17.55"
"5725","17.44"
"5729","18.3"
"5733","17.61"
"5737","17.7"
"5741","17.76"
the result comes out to 1.0 Ang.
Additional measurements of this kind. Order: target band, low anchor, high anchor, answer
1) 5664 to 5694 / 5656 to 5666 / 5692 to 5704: -0.6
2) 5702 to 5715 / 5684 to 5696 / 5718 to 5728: 0.7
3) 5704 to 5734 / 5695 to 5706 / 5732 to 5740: -0.3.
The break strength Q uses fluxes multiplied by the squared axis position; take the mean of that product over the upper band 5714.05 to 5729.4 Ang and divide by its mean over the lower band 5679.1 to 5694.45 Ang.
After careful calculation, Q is 1.05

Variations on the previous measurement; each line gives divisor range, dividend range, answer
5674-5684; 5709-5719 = 1.03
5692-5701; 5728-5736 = 1.05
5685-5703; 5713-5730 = 1.05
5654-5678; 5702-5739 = 1.02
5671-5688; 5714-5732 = 1.05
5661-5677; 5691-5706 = 0.98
